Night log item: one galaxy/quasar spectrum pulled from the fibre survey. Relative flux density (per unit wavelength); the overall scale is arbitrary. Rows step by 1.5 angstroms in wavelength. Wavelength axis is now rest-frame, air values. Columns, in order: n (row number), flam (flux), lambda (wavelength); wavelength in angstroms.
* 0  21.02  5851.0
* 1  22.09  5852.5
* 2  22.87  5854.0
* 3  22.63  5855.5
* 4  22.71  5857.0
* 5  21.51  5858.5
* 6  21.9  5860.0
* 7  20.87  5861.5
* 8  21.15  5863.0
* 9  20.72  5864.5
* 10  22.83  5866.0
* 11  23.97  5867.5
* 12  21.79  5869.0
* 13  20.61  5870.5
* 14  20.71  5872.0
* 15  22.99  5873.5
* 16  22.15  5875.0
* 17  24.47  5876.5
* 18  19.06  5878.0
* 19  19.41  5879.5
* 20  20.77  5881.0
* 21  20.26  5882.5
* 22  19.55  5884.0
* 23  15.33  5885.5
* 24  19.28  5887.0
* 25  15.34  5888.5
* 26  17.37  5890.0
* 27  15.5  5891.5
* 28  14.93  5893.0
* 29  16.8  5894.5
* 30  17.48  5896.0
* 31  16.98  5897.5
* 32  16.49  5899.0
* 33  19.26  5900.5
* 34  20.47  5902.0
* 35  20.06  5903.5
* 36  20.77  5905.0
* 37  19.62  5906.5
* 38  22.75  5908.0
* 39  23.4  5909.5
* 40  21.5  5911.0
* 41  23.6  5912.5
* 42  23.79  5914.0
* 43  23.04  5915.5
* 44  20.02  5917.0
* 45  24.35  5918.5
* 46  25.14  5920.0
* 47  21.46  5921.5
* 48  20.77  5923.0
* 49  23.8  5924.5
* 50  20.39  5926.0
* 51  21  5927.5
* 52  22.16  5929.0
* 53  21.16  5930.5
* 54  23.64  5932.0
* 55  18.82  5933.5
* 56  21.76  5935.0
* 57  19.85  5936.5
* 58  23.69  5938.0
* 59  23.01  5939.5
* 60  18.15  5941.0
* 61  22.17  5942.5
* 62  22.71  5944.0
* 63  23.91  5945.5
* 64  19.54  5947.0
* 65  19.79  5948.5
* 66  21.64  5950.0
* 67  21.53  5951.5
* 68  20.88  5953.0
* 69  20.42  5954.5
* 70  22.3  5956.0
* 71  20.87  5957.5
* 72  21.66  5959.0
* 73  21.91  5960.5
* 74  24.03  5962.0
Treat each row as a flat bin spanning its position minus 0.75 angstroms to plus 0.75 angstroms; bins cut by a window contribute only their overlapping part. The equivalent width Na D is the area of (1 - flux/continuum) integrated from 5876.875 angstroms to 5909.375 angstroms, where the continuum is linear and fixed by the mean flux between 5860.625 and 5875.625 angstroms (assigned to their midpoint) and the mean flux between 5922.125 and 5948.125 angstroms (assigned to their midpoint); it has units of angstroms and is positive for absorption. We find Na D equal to 4.6 angstroms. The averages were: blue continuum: 21.8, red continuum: 21.5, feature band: 18.6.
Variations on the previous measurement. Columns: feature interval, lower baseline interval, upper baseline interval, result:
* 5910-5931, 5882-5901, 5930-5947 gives -2.6 angstroms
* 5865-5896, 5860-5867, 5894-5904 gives 0.6 angstroms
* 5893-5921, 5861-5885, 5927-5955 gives 0.8 angstroms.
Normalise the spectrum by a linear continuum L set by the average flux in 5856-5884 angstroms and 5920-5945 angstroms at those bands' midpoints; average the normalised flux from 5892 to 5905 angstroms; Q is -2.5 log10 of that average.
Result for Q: 0.20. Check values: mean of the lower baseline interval 21.5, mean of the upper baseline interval 21.7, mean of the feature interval 17.9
